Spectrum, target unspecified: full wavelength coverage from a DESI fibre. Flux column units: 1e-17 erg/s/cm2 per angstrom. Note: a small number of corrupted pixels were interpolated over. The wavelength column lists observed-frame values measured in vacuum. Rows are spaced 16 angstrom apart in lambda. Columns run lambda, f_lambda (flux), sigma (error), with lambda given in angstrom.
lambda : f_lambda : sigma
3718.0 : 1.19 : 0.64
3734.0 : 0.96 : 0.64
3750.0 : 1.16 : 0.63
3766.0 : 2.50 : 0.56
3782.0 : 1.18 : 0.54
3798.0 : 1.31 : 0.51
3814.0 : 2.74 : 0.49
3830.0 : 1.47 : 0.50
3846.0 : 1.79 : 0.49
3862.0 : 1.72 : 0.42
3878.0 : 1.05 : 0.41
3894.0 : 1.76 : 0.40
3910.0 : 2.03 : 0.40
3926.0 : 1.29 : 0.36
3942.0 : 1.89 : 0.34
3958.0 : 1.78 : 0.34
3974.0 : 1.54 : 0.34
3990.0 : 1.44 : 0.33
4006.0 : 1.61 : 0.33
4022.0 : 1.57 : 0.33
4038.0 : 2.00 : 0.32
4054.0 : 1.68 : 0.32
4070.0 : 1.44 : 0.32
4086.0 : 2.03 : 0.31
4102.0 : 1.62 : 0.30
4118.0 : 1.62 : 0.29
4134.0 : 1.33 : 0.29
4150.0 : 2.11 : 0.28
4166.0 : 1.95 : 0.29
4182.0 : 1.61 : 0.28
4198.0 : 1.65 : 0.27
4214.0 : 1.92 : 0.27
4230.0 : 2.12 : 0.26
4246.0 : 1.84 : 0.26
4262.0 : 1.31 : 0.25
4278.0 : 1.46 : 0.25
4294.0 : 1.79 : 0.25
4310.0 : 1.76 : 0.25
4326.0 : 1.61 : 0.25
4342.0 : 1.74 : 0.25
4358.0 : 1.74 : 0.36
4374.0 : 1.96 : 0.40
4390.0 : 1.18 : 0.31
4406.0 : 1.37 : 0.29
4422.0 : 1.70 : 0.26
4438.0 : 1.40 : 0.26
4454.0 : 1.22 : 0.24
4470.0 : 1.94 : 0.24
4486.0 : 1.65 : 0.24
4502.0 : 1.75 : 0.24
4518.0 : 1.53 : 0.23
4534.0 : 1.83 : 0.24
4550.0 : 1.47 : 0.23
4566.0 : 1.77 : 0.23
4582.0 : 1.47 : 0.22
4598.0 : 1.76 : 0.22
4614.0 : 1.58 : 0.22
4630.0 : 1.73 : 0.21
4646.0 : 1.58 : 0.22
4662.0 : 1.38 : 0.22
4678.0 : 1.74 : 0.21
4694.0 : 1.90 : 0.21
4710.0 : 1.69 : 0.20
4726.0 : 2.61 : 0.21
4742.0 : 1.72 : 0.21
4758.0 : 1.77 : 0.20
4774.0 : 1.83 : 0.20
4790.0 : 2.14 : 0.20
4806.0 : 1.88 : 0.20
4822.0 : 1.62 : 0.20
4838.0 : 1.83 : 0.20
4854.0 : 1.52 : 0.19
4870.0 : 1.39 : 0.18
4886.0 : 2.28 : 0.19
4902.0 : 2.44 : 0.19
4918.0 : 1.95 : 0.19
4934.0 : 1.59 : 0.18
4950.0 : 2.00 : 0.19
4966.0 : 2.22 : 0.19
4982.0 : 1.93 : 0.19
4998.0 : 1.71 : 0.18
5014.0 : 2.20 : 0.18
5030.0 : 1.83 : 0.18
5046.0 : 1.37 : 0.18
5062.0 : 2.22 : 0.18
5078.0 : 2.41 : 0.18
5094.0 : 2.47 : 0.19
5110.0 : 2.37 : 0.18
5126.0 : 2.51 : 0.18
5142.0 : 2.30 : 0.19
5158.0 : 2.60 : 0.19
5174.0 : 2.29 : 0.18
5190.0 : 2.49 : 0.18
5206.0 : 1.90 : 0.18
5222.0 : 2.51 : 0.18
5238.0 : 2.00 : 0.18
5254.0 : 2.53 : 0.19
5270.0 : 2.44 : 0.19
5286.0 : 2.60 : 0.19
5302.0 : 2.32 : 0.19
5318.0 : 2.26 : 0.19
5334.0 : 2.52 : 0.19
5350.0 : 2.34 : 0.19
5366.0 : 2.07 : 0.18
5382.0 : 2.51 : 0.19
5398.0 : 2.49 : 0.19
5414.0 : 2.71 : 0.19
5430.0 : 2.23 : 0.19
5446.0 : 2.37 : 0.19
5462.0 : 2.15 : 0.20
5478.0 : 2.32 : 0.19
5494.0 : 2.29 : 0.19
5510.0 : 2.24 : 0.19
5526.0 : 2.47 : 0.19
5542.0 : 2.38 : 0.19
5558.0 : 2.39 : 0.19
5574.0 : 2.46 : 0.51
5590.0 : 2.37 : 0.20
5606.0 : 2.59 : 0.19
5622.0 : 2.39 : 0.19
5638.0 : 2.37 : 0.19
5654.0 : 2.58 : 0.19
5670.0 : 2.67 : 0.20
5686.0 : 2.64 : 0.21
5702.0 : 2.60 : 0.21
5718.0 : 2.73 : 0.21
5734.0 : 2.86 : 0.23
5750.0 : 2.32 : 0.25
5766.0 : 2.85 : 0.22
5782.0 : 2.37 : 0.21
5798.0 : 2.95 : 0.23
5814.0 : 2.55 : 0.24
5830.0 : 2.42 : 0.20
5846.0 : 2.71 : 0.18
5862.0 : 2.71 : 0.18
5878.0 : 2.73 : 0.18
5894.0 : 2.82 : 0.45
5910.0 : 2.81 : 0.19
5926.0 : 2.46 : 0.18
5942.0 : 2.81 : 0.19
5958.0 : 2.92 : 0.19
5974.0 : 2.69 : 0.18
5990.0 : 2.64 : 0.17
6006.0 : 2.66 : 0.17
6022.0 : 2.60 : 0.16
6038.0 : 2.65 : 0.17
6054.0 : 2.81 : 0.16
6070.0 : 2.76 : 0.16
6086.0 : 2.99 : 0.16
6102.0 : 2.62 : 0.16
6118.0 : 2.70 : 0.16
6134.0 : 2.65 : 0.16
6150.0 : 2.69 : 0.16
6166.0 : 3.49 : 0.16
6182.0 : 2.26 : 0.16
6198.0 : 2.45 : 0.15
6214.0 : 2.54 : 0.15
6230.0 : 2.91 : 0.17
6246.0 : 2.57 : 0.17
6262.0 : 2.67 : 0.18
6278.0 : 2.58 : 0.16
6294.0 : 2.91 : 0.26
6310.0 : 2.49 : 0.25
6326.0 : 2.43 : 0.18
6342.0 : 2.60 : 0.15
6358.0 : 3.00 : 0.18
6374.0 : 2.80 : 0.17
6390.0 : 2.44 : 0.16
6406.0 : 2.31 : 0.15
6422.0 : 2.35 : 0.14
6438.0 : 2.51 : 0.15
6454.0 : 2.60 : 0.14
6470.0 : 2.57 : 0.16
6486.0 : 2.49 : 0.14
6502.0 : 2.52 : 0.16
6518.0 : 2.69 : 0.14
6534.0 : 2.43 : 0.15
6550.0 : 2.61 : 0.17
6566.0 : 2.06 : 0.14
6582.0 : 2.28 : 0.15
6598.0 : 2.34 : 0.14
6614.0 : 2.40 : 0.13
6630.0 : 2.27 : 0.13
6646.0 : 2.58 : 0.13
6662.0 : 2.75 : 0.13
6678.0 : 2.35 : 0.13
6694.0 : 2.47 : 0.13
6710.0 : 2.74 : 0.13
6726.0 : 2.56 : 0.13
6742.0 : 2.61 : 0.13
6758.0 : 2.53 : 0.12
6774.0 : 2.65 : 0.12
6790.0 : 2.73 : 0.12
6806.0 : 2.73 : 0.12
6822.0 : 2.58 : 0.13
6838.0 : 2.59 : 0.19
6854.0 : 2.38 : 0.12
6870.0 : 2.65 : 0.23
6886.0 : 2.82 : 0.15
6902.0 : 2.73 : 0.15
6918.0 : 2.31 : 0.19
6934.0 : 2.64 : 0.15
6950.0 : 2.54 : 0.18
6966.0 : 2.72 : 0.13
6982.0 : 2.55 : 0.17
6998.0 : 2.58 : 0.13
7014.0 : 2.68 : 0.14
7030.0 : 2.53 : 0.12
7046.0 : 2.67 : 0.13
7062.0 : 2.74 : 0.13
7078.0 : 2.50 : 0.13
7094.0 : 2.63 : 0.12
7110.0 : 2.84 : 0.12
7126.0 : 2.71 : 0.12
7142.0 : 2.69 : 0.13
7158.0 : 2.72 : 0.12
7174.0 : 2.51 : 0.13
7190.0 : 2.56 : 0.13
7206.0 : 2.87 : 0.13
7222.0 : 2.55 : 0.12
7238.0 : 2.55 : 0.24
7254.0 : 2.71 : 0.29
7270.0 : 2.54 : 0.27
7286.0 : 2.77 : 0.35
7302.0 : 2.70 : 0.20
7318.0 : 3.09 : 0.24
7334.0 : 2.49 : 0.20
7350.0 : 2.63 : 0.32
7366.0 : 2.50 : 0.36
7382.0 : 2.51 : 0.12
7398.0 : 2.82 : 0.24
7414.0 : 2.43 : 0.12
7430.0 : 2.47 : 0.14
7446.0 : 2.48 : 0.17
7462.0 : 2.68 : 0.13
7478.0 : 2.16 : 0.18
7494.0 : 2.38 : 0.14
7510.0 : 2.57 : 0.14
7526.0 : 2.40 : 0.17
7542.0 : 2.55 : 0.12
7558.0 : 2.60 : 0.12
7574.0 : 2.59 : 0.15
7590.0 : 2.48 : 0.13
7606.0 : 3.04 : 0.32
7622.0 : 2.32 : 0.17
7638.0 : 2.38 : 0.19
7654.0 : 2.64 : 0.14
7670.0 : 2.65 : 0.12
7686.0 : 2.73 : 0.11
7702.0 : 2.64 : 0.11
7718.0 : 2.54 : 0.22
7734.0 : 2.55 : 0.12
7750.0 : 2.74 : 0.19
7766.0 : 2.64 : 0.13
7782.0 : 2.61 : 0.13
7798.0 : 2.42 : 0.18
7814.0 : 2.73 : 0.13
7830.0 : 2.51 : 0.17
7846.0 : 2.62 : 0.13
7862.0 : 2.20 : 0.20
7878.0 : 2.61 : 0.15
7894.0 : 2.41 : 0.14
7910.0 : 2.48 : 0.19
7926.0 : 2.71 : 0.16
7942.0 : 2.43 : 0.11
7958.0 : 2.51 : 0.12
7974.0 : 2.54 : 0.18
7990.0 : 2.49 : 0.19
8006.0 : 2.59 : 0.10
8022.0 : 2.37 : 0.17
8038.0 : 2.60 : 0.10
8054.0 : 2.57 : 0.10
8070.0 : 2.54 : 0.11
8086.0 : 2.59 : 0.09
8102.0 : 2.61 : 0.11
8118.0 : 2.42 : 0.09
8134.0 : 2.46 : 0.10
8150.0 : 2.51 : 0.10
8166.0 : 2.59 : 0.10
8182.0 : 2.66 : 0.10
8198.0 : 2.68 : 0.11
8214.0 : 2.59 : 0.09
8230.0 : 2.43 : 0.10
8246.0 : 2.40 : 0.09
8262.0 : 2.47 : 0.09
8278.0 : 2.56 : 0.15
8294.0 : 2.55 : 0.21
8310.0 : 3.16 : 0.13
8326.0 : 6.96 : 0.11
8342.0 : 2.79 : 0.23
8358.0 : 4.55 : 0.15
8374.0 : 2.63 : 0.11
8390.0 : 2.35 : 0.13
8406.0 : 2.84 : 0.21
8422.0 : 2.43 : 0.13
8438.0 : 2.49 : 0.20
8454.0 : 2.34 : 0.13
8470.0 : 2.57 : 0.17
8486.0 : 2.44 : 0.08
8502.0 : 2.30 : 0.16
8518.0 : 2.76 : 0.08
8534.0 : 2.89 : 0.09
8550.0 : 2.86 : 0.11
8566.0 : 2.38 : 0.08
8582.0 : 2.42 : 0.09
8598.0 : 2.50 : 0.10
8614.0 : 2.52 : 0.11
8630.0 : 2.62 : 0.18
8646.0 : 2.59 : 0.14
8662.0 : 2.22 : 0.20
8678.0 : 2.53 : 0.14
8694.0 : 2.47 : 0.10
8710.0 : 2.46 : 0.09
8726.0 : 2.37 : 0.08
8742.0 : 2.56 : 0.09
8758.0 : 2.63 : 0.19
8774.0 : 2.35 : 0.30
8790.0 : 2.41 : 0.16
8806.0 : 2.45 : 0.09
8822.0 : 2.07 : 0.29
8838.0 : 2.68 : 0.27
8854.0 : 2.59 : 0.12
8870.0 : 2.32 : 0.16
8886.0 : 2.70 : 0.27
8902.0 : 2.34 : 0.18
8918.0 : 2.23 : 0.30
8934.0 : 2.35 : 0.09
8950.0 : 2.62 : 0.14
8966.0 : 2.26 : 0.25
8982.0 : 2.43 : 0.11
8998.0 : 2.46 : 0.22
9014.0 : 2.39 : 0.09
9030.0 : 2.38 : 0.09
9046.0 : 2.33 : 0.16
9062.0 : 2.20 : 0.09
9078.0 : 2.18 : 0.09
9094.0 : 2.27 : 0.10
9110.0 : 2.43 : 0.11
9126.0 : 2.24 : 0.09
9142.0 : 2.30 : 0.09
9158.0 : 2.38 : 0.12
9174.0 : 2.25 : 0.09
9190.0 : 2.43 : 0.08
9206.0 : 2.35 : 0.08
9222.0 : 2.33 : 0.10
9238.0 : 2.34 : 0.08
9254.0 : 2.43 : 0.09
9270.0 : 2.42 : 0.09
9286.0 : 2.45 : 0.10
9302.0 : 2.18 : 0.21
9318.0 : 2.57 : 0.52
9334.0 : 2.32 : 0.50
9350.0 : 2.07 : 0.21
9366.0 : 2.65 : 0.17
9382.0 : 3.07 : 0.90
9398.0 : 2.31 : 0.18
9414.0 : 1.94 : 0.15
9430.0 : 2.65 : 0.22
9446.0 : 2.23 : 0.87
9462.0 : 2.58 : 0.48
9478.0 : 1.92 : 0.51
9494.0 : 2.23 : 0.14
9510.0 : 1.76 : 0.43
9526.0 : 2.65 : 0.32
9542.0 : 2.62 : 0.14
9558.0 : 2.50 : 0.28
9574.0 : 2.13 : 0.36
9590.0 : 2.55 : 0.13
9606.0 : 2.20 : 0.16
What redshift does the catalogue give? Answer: 0.27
